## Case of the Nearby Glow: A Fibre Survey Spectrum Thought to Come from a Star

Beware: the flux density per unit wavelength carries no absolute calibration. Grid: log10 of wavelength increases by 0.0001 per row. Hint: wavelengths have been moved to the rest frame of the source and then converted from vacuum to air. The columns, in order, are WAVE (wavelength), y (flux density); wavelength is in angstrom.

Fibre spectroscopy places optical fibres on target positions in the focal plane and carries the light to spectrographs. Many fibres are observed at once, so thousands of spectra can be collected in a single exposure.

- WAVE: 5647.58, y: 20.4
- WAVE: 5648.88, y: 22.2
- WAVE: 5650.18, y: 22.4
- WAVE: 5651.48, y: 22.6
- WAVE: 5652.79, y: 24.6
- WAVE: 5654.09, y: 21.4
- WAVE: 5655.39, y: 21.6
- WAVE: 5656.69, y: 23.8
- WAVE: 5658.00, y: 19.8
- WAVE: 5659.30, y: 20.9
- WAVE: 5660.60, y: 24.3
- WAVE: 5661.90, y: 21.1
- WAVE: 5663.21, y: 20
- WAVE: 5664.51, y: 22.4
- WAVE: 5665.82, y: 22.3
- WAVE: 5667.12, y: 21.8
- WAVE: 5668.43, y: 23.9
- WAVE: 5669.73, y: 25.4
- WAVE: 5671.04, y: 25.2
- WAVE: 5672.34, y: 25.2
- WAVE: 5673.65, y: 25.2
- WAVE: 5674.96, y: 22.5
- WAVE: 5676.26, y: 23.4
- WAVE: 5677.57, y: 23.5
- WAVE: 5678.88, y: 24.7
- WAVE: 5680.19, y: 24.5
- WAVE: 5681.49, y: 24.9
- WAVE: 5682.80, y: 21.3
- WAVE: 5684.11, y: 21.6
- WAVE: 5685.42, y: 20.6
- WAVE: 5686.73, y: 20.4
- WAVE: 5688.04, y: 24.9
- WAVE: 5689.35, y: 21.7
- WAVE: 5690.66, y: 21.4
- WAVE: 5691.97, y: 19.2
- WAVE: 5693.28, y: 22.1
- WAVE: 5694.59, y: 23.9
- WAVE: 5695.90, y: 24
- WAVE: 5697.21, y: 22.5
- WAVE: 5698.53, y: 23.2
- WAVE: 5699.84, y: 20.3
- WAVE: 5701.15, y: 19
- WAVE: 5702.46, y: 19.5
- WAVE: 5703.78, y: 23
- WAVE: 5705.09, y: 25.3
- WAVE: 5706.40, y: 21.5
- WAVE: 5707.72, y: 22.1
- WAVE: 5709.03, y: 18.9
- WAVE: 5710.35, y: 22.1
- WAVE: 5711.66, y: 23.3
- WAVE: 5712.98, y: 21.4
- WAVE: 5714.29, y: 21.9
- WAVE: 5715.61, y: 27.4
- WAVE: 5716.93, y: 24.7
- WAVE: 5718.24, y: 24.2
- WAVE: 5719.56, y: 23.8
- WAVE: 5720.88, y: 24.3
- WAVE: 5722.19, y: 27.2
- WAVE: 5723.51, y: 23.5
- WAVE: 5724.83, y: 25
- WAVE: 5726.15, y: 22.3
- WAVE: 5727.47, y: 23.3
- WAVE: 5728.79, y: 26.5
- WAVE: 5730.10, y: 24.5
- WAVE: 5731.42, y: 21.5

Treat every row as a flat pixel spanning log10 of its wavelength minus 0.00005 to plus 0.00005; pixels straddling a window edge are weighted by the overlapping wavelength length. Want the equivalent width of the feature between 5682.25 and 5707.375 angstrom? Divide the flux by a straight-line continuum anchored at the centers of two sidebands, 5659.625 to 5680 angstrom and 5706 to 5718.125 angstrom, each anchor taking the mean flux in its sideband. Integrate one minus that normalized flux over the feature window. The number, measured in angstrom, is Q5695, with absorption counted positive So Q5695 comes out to 1.2 angstrom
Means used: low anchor 23.4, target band 21.9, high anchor 22.7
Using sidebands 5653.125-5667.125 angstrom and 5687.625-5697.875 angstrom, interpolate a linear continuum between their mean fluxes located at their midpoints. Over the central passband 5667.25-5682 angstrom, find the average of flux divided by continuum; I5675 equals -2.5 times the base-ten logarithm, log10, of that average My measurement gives -0.10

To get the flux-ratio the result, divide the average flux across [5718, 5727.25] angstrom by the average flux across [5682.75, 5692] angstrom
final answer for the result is 1.13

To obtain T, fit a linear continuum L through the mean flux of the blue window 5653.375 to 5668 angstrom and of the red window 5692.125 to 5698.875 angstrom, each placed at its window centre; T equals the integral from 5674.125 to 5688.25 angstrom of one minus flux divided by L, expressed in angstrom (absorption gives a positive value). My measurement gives -0.3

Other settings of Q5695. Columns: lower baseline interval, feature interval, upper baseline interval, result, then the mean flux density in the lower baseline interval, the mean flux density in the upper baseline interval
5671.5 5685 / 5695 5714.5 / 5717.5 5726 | 1.9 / 23.7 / 24.5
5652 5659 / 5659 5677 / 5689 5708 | -0.9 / 22.2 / 21.9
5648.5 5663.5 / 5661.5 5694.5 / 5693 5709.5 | -1.1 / 22.1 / 22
